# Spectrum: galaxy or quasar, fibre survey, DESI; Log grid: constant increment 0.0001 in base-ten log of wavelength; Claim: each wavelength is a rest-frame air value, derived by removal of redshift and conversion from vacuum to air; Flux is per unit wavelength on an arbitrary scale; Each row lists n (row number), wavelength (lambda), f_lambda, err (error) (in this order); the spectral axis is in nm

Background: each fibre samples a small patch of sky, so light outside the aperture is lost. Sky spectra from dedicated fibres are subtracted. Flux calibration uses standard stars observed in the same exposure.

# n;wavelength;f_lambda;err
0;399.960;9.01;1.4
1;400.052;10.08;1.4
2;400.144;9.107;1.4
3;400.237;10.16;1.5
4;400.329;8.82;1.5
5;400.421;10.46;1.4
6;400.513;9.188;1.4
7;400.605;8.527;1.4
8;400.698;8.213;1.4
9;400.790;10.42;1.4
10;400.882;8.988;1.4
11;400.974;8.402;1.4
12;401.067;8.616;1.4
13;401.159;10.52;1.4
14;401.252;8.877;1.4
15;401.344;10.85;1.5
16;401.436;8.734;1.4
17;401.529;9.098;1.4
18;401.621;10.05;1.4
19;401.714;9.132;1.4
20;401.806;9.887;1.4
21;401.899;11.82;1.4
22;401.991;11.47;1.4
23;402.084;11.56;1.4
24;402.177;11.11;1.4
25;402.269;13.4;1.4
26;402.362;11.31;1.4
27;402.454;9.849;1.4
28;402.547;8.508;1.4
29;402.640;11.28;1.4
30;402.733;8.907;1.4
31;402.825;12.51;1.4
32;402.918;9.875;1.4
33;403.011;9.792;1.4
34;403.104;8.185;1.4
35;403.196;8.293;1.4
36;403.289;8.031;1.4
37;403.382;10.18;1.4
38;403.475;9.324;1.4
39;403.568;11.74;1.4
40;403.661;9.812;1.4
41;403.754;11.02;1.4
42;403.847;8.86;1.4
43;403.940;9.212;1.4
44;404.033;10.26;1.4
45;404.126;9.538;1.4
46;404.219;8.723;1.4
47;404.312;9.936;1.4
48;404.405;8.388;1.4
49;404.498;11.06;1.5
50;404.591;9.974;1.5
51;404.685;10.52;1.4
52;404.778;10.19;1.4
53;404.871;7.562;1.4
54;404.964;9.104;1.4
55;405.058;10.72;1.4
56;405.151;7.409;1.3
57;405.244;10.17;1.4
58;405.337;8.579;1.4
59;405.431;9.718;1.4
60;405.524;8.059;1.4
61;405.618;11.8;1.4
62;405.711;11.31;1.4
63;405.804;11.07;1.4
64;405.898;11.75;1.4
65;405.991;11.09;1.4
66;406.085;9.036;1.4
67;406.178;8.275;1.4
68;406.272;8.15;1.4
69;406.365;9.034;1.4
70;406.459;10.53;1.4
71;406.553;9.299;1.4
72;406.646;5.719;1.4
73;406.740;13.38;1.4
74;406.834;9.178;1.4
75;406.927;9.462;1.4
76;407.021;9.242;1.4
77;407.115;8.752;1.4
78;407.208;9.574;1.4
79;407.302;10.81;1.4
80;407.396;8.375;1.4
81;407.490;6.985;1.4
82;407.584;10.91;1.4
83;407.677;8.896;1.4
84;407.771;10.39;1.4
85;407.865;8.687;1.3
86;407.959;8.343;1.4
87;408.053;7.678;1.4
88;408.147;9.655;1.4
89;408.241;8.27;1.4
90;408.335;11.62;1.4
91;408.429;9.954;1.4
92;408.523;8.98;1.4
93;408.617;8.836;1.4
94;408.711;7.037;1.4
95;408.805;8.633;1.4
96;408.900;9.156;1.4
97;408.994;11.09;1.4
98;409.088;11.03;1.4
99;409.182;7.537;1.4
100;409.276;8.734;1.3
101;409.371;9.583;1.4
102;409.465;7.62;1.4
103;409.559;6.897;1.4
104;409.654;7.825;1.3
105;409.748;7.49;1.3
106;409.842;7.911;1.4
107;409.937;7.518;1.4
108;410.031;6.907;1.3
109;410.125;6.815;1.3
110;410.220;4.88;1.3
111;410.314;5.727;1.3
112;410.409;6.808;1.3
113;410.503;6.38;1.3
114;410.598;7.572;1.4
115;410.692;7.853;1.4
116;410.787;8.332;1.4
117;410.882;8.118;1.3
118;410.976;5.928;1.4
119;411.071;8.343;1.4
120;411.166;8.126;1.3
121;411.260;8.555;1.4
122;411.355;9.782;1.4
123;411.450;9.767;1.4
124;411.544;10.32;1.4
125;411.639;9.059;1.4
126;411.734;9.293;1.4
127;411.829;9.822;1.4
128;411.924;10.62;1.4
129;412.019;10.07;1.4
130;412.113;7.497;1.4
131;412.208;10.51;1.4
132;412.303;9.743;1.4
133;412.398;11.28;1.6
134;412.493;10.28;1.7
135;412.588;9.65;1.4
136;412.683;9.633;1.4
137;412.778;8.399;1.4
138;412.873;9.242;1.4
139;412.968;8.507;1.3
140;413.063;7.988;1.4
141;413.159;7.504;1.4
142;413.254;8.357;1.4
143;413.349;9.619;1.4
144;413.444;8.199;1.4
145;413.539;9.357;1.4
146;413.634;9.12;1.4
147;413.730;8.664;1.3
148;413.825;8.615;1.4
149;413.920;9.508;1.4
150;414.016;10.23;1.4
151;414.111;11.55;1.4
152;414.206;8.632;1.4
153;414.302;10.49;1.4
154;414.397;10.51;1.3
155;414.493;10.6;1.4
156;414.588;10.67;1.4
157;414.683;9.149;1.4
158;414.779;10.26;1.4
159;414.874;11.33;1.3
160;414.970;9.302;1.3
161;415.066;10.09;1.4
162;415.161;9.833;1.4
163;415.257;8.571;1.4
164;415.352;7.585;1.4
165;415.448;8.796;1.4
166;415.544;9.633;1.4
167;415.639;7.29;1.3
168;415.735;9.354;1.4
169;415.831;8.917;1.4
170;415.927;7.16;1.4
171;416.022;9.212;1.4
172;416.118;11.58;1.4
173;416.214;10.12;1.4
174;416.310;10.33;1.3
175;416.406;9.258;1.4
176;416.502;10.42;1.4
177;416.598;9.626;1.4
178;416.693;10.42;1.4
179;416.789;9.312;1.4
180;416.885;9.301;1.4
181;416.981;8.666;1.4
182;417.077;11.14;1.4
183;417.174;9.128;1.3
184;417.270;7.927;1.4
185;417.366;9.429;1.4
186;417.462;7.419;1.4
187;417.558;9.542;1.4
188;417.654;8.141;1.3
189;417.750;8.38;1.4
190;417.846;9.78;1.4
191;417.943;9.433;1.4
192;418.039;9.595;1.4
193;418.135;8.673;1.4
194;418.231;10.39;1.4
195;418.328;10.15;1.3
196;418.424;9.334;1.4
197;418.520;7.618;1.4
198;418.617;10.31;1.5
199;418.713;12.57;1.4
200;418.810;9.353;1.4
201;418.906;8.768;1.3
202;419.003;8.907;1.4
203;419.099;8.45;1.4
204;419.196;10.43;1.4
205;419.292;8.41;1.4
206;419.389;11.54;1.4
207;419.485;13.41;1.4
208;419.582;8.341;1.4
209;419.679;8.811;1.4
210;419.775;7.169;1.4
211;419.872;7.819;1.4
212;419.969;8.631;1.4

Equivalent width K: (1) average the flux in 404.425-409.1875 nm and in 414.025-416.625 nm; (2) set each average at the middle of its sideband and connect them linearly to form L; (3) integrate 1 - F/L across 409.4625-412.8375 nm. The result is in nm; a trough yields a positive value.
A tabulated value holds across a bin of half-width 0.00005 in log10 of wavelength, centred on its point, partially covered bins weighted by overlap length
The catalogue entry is 0.416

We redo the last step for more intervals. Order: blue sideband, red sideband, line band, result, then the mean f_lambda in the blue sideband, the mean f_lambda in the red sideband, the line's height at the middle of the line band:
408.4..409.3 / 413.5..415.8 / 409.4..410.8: 0.318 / 9.09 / 9.54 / 9.19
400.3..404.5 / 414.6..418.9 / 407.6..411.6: 0.532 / 9.84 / 9.41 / 9.62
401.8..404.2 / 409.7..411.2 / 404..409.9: -0.495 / 10.2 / 7.16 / 8.59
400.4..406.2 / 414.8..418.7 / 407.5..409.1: 0.065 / 9.85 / 9.35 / 9.66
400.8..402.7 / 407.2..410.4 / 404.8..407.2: -0.100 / 10.2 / 8.5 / 9.16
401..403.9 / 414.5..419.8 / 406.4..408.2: 0.112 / 10.1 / 9.45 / 9.86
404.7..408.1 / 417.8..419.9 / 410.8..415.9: 0.114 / 9.43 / 9.52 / 9.48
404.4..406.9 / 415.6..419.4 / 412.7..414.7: 0.039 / 9.69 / 9.38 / 9.48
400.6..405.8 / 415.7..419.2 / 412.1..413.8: 0.076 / 9.83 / 9.41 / 9.54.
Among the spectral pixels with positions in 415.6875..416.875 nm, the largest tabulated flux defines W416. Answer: 11.58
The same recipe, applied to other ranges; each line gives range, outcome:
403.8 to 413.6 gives 13.38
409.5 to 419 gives 12.57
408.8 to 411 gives 11.09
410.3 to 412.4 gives 11.28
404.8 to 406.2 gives 11.8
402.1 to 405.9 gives 13.4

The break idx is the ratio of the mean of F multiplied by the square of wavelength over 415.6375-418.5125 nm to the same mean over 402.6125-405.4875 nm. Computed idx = 1.03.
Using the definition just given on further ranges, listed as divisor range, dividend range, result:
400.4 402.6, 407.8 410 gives 0.91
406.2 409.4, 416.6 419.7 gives 1.08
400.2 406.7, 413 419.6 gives 1.03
